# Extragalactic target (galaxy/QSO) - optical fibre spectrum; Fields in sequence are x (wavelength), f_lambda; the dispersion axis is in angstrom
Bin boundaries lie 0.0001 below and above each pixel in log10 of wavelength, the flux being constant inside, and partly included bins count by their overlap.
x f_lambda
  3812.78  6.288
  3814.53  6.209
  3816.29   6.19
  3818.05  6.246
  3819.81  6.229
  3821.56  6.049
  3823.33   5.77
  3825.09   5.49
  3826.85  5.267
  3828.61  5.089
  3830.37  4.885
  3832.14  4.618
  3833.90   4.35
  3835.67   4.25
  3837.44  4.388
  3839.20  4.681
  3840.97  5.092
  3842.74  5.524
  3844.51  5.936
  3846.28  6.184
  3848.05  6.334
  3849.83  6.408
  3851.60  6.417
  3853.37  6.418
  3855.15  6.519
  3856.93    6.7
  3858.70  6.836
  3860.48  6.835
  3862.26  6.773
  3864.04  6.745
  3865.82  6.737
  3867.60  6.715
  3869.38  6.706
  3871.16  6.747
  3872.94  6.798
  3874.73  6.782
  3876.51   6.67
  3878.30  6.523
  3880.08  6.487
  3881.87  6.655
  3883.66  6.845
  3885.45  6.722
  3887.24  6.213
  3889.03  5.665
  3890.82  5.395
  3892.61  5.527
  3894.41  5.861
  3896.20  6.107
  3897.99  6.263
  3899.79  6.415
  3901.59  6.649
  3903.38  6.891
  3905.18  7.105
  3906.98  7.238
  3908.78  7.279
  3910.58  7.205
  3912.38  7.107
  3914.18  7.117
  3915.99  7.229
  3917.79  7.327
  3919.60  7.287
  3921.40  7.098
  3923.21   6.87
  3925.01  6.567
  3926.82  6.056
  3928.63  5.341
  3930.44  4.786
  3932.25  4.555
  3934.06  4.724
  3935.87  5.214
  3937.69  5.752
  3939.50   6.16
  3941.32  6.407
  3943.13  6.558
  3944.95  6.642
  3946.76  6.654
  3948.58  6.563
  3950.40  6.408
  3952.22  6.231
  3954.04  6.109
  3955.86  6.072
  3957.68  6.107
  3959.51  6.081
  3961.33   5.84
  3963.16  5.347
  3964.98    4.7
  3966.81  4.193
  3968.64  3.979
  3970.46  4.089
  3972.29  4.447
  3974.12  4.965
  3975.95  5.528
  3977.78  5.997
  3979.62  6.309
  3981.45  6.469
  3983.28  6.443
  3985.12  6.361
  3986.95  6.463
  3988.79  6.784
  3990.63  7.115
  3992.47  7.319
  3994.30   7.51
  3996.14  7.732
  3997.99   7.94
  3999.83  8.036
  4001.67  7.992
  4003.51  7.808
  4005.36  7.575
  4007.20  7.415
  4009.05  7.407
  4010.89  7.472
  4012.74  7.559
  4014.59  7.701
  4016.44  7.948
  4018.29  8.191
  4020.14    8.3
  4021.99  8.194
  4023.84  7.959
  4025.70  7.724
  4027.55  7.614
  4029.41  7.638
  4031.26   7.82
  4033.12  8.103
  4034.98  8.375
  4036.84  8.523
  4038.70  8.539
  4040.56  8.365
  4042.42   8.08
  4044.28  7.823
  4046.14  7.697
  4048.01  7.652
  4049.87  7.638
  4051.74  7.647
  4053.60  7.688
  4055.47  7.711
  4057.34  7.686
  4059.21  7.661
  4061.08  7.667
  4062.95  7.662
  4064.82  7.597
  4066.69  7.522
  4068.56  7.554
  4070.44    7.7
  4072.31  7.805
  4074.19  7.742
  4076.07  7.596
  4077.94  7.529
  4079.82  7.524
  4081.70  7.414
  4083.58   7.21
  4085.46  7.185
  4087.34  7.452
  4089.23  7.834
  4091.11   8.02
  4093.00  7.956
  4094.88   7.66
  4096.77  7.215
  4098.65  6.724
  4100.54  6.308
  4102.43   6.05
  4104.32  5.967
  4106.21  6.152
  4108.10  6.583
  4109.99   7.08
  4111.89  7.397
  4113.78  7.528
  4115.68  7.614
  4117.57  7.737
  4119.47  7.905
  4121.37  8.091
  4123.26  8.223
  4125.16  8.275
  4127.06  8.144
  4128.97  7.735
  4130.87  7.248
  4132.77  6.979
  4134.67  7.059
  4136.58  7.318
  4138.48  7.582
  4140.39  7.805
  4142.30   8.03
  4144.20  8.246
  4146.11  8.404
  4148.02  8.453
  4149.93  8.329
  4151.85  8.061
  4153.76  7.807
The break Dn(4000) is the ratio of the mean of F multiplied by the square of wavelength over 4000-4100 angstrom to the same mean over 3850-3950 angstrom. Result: 1.29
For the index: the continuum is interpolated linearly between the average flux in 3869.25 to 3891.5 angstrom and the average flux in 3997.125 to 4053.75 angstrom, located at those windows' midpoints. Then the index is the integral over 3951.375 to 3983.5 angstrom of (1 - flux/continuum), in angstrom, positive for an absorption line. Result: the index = 8.1 angstrom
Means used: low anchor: 6.48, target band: 5.47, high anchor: 7.89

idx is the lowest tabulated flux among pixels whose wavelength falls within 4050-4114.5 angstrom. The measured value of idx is 5.967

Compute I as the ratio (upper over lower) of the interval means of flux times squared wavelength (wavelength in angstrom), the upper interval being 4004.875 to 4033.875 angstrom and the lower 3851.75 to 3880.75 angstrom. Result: 1.26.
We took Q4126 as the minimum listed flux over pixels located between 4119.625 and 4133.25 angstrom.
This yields 6.979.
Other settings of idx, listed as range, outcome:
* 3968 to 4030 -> 3.979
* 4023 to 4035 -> 7.614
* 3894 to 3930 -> 5.341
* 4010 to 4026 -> 7.472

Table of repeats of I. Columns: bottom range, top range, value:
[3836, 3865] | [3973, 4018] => 1.25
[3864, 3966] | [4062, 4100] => 1.29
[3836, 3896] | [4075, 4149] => 1.35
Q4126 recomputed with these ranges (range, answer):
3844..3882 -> 5.936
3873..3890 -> 5.665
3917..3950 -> 4.555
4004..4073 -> 7.407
